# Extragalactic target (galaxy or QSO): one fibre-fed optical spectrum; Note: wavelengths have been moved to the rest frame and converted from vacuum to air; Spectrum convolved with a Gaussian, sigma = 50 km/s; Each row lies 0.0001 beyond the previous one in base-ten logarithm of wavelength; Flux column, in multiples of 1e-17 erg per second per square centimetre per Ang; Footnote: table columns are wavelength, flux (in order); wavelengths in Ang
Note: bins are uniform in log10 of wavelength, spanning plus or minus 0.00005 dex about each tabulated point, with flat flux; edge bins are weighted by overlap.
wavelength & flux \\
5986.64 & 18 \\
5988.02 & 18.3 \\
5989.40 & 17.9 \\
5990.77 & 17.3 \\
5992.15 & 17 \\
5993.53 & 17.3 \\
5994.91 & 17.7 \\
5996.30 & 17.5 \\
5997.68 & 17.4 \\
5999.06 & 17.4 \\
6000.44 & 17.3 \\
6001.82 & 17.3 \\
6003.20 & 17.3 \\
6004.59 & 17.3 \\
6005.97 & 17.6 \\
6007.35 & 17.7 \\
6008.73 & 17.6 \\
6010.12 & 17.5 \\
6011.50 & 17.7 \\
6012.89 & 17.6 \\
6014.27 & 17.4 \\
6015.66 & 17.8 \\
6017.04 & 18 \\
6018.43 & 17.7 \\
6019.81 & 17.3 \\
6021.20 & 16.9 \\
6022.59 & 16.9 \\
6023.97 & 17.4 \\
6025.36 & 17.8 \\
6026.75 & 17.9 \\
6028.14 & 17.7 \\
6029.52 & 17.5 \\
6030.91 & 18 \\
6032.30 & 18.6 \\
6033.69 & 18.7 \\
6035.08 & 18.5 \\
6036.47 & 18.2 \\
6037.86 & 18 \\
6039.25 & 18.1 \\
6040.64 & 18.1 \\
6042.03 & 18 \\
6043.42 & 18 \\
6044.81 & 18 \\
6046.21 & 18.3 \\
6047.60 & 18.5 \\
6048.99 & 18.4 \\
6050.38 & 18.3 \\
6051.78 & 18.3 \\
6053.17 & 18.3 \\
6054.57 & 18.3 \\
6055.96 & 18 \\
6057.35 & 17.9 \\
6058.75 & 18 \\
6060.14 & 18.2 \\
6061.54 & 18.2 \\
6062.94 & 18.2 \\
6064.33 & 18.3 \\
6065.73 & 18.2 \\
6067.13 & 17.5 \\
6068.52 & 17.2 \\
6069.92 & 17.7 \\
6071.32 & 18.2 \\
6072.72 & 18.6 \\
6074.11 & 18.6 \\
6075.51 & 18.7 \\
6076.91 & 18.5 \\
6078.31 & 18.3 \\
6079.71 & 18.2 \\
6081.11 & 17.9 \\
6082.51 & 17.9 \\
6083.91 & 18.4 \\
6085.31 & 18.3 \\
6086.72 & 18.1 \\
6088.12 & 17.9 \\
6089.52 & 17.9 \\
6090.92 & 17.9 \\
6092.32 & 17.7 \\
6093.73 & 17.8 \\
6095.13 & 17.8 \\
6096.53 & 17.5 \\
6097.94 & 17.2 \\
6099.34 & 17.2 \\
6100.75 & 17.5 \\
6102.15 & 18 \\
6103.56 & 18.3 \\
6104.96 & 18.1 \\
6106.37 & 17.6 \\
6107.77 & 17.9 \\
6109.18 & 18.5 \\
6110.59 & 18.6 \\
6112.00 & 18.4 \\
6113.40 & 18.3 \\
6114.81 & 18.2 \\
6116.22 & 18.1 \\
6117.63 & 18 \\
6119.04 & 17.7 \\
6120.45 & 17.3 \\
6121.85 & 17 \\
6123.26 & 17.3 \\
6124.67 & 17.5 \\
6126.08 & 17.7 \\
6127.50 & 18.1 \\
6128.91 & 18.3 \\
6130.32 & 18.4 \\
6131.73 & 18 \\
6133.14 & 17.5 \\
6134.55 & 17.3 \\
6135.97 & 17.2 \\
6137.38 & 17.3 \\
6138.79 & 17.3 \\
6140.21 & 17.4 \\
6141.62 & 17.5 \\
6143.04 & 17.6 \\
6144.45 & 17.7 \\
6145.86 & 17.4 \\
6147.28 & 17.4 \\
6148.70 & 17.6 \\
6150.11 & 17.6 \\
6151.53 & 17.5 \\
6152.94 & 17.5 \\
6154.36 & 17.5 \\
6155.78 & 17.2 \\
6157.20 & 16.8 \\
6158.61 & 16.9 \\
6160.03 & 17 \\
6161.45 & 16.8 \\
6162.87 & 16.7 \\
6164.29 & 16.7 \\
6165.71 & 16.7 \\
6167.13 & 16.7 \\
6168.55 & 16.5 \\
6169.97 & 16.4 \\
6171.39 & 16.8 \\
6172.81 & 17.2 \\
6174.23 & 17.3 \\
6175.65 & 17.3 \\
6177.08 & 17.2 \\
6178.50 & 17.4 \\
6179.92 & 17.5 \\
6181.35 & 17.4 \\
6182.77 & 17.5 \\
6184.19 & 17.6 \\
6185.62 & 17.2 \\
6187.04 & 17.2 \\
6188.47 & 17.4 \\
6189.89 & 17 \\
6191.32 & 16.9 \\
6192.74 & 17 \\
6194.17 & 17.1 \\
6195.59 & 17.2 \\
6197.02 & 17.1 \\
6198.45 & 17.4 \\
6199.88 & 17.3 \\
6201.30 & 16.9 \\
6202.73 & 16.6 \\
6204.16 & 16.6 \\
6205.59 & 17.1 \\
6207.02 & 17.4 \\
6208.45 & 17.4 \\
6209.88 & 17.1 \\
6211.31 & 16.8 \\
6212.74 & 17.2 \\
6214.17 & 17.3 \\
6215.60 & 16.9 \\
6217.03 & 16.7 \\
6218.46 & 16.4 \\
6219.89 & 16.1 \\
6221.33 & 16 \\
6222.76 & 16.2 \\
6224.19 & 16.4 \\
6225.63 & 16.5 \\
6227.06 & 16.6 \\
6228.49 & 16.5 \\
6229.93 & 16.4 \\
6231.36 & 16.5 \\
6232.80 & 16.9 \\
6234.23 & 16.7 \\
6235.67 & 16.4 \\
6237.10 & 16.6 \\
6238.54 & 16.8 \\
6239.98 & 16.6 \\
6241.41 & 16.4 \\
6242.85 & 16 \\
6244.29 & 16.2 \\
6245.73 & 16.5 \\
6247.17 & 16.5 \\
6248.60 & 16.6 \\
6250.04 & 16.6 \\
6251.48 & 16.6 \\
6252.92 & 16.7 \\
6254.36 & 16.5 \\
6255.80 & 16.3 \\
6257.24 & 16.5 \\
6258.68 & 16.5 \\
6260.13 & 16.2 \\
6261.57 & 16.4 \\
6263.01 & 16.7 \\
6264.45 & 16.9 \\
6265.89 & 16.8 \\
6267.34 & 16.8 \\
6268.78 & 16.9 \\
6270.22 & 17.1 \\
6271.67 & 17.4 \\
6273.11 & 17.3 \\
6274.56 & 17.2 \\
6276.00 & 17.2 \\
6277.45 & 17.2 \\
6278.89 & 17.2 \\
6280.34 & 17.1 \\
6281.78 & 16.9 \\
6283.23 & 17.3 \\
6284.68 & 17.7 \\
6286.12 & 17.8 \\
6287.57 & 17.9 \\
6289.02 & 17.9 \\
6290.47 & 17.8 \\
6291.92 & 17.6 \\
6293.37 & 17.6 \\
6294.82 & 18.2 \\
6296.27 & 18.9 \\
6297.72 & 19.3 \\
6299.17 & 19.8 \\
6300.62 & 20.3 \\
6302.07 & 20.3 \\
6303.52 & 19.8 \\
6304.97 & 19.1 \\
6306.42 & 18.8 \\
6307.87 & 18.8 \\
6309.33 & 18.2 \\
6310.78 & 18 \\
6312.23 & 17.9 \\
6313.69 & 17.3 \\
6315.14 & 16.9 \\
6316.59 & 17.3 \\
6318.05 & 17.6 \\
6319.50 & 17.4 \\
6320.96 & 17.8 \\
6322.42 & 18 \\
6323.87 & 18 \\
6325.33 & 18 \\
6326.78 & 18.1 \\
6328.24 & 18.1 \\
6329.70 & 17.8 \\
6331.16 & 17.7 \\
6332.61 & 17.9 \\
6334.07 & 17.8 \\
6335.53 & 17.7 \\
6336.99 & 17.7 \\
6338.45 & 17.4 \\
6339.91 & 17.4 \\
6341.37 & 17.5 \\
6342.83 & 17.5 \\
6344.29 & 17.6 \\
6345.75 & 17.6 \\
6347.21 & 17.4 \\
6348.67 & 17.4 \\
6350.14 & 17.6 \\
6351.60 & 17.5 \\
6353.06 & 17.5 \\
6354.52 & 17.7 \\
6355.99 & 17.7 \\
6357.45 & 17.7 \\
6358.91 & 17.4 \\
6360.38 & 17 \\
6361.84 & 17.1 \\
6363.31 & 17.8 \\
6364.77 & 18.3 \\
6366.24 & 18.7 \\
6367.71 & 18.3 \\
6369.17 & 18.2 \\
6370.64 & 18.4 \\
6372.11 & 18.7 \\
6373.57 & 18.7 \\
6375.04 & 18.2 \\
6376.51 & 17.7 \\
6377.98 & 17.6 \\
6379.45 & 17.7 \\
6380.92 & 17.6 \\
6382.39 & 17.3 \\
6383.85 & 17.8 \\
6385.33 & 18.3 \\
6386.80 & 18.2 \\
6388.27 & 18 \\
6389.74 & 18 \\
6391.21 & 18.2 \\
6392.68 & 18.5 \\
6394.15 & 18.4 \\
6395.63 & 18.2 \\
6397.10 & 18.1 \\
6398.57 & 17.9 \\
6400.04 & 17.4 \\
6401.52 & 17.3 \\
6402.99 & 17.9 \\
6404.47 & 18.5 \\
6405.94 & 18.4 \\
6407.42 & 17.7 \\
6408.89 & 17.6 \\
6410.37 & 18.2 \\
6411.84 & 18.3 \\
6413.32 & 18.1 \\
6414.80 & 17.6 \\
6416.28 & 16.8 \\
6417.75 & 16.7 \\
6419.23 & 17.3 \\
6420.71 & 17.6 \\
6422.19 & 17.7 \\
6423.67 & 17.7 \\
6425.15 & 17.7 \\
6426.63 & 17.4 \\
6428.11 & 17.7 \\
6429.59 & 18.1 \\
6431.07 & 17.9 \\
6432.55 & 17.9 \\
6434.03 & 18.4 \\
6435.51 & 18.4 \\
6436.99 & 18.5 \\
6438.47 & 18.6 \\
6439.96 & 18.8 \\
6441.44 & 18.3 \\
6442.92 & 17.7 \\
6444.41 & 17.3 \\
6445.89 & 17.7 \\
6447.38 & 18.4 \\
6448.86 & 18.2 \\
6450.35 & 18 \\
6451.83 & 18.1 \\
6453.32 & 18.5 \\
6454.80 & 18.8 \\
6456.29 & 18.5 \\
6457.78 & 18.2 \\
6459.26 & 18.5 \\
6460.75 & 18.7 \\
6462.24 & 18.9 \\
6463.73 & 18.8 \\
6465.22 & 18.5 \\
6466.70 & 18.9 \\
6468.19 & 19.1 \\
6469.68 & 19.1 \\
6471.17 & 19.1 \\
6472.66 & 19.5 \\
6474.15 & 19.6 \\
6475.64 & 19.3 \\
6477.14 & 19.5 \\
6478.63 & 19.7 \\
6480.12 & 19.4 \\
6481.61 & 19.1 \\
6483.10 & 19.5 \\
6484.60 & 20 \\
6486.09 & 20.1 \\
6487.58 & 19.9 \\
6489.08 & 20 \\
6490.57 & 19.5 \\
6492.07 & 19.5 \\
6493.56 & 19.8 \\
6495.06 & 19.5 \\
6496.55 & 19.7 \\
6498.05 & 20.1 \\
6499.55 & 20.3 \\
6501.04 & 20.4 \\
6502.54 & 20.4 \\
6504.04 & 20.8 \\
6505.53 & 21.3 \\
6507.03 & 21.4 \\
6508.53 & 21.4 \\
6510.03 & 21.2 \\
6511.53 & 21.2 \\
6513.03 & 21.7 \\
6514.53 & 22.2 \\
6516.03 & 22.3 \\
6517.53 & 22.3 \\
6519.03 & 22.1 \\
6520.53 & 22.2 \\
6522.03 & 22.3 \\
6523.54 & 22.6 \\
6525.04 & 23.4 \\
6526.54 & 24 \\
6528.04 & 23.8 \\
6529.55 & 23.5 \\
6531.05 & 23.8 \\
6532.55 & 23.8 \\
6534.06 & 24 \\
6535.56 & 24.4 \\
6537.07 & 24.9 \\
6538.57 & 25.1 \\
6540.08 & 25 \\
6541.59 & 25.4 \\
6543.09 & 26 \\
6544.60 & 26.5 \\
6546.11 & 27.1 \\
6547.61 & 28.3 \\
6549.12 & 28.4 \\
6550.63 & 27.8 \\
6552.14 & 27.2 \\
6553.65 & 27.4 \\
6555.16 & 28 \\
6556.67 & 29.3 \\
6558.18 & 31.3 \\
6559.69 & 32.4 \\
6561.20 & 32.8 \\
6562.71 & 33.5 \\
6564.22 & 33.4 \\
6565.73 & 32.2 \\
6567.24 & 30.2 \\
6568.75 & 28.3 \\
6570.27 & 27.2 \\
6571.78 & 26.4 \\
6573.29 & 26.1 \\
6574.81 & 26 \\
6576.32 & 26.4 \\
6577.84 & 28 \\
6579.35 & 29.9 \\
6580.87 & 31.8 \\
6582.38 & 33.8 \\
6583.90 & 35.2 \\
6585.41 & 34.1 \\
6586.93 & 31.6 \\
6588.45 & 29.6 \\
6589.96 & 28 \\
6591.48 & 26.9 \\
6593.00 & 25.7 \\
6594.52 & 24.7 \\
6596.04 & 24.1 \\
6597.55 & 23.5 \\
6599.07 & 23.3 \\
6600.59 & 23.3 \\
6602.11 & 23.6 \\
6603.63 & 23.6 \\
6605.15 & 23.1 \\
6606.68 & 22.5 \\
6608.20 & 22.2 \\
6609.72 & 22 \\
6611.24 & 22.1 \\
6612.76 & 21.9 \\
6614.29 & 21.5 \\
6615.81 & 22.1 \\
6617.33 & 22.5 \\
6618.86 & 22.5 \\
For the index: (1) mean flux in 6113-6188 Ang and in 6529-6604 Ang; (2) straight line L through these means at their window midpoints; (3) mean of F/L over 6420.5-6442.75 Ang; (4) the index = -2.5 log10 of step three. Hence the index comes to 0.32 mag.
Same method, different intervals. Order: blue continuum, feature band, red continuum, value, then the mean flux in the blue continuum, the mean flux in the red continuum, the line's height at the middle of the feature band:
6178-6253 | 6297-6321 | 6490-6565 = 0.03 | 16.8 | 24.3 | 19.1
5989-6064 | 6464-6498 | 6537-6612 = 0.31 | 17.8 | 27.5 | 25.9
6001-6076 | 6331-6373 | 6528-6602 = 0.32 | 17.9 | 27.7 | 23.8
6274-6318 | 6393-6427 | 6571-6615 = 0.19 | 18.1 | 26.2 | 21.2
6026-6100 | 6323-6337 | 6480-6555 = 0.16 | 18.1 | 22.7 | 20.8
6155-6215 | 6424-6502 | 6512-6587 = 0.29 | 17.1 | 27.1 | 24.7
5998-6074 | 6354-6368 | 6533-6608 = 0.32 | 17.9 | 27.6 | 23.8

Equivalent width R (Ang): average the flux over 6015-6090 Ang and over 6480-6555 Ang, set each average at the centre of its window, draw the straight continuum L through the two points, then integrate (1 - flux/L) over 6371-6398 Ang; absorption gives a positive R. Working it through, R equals 4.2 Ang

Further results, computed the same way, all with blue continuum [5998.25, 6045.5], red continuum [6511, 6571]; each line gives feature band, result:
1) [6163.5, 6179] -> 2.5 Ang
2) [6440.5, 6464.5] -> 6.3 Ang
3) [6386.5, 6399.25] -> 3.0 Ang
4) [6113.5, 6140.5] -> 2.5 Ang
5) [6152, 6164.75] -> 1.9 Ang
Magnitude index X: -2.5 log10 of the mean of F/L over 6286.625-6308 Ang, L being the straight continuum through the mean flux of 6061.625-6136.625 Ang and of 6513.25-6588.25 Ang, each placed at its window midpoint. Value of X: 0.171 mag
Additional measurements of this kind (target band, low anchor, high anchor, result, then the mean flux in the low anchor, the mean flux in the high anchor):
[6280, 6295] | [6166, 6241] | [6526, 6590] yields 0.12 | 16.9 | 28.2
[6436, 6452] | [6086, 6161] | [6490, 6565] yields 0.25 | 17.7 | 24.3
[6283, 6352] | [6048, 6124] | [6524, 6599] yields 0.25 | 18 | 27.7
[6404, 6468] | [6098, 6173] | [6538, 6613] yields 0.32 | 17.5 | 27.5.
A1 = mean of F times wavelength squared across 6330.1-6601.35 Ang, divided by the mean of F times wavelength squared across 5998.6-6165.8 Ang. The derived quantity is 1.4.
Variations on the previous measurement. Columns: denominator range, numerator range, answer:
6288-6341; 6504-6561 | 1.46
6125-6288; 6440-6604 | 1.53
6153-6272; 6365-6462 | 1.14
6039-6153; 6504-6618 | 1.67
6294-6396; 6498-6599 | 1.54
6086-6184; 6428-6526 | 1.25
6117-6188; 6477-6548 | 1.43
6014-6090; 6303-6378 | 1.09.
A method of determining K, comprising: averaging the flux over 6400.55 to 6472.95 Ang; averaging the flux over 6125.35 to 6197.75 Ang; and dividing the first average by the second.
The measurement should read 1.0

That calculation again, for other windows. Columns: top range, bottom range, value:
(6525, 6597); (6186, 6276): 1.66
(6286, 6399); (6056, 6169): 1.02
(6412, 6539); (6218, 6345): 1.14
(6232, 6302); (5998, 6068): 0.96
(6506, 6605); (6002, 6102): 1.47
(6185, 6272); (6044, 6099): 0.93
